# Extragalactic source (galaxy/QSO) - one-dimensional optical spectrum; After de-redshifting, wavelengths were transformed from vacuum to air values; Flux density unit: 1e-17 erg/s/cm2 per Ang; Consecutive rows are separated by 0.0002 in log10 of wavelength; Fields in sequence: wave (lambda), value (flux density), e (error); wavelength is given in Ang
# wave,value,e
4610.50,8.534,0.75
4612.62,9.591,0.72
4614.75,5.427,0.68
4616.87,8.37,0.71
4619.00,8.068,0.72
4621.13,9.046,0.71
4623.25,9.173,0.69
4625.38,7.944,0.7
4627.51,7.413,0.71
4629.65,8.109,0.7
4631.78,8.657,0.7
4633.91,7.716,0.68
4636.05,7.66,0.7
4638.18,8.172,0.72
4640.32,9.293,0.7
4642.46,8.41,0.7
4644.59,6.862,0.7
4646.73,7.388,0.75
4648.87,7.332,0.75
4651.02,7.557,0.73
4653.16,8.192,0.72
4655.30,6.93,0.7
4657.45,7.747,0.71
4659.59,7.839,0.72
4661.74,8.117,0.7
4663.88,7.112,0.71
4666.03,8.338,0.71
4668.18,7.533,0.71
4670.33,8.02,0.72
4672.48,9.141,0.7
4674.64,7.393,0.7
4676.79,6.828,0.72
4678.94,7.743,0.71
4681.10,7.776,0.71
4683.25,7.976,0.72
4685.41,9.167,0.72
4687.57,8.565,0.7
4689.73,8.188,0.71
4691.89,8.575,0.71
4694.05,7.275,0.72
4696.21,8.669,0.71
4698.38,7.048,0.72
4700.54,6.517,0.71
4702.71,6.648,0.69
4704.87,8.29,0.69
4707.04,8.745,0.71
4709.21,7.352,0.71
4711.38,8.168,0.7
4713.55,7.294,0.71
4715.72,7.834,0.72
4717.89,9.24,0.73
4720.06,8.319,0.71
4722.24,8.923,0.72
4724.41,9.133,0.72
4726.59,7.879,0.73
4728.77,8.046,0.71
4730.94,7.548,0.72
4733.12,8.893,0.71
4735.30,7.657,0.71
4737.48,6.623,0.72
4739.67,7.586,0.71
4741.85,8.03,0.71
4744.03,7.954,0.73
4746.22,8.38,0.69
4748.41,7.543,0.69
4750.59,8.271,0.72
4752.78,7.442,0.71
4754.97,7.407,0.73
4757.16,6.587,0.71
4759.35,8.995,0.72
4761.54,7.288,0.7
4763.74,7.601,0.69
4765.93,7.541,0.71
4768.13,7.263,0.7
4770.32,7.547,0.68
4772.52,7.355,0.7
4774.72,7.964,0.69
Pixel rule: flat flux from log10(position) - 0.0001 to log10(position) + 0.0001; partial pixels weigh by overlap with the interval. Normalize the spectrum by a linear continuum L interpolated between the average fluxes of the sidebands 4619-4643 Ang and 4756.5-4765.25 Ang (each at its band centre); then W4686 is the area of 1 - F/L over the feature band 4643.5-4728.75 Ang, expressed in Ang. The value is 1.5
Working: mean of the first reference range 8.31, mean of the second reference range 7.67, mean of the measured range 7.89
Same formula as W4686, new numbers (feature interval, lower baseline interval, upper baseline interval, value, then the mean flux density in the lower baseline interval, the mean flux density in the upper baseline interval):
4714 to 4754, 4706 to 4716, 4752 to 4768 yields -1.76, 7.88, 7.53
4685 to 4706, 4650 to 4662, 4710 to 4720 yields 0.36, 7.71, 8.13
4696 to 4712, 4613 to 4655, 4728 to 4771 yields 0.39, 7.94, 7.71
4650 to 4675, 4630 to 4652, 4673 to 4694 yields 0.39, 7.91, 8.02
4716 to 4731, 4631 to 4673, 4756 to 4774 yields -1.59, 7.88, 7.53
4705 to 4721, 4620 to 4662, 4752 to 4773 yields -0.93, 7.97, 7.51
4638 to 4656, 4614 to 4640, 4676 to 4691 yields 0.59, 8.05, 8.07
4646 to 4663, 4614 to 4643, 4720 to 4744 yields 0.98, 8.13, 8.04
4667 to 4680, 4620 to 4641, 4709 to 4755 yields 0.63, 8.3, 8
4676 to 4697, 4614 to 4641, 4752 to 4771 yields -0.65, 8.1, 7.52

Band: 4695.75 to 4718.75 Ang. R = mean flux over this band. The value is 7.76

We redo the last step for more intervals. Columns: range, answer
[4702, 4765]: 7.93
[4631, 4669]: 7.82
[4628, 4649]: 7.97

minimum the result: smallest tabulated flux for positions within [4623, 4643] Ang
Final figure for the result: 7.413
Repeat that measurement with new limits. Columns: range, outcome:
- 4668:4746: 6.517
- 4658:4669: 7.112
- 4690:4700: 7.048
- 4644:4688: 6.828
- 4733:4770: 6.587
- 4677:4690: 7.743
